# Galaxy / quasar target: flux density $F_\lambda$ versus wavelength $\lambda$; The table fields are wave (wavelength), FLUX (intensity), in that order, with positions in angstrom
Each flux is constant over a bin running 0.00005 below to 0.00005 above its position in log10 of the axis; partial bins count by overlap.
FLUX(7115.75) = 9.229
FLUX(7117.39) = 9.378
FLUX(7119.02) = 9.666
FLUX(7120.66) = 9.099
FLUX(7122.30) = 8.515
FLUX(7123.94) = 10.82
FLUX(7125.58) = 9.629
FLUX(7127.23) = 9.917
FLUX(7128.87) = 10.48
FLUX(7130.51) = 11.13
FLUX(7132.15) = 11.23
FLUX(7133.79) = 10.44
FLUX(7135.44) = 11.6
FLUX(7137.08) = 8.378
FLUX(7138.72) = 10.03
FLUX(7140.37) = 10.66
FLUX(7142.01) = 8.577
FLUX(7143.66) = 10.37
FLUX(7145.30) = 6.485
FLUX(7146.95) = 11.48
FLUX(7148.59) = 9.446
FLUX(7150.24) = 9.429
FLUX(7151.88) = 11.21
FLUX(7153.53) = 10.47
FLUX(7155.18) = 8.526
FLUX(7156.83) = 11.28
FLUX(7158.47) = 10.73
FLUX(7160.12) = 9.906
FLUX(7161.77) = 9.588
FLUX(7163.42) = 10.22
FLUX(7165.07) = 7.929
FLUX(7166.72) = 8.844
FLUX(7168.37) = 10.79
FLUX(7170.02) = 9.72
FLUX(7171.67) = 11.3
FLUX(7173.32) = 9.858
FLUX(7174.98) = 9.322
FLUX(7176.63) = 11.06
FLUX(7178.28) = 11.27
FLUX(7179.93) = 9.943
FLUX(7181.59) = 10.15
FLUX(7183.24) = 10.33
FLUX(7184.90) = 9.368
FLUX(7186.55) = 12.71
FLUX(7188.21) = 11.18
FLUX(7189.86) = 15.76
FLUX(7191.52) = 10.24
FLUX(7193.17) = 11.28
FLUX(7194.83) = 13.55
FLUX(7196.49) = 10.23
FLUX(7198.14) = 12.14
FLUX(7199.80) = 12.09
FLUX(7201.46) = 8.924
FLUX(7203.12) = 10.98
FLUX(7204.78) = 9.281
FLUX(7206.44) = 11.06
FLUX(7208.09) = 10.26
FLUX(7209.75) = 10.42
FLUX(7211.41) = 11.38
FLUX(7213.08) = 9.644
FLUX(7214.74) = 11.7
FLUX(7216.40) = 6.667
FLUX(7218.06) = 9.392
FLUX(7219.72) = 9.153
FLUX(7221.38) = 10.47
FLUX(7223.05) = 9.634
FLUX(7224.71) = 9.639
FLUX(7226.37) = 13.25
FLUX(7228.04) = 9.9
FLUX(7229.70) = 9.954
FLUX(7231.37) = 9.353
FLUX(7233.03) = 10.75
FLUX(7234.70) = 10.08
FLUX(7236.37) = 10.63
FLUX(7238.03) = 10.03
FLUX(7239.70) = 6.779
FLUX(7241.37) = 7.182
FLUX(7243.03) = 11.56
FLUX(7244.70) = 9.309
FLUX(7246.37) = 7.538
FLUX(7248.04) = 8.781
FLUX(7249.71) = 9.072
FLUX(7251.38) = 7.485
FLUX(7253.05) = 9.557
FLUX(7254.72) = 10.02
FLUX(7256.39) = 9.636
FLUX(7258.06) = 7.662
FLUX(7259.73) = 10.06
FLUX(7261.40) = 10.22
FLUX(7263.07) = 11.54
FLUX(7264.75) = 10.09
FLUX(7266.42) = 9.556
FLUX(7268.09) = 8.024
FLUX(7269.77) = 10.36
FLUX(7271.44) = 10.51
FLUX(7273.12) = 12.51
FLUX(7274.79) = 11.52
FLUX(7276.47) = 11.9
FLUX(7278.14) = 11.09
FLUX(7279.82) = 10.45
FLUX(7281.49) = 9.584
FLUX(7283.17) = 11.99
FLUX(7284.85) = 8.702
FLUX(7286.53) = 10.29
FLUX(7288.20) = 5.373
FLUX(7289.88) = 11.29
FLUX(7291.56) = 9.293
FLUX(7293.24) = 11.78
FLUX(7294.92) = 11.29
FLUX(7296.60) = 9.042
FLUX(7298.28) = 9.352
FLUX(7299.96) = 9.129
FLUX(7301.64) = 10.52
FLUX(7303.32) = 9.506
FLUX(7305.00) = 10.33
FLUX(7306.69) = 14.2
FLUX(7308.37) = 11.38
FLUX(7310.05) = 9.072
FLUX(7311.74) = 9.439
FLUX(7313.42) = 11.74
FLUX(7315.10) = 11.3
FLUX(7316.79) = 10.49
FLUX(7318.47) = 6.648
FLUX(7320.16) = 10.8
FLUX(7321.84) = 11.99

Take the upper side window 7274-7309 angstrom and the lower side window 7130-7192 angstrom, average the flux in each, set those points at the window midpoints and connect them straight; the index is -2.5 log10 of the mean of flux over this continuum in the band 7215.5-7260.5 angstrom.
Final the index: 0.104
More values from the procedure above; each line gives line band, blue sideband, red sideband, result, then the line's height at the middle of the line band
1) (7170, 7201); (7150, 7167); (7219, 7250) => -0.140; 9.79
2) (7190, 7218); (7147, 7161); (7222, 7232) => -0.045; 10.3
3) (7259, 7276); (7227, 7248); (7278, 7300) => -0.083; 9.7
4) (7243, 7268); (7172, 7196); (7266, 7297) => 0.124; 10.5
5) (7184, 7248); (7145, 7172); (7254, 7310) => -0.031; 10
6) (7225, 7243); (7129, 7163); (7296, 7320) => 0.028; 10.1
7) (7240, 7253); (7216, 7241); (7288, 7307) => 0.135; 9.83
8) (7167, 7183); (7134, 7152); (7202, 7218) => -0.044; 9.92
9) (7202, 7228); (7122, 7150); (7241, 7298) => -0.030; 9.9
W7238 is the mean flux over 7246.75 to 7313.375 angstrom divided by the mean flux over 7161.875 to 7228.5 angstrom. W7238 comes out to 0.95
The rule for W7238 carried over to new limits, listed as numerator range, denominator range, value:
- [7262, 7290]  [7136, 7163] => 1.05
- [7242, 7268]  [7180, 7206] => 0.84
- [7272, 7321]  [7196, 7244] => 1.03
